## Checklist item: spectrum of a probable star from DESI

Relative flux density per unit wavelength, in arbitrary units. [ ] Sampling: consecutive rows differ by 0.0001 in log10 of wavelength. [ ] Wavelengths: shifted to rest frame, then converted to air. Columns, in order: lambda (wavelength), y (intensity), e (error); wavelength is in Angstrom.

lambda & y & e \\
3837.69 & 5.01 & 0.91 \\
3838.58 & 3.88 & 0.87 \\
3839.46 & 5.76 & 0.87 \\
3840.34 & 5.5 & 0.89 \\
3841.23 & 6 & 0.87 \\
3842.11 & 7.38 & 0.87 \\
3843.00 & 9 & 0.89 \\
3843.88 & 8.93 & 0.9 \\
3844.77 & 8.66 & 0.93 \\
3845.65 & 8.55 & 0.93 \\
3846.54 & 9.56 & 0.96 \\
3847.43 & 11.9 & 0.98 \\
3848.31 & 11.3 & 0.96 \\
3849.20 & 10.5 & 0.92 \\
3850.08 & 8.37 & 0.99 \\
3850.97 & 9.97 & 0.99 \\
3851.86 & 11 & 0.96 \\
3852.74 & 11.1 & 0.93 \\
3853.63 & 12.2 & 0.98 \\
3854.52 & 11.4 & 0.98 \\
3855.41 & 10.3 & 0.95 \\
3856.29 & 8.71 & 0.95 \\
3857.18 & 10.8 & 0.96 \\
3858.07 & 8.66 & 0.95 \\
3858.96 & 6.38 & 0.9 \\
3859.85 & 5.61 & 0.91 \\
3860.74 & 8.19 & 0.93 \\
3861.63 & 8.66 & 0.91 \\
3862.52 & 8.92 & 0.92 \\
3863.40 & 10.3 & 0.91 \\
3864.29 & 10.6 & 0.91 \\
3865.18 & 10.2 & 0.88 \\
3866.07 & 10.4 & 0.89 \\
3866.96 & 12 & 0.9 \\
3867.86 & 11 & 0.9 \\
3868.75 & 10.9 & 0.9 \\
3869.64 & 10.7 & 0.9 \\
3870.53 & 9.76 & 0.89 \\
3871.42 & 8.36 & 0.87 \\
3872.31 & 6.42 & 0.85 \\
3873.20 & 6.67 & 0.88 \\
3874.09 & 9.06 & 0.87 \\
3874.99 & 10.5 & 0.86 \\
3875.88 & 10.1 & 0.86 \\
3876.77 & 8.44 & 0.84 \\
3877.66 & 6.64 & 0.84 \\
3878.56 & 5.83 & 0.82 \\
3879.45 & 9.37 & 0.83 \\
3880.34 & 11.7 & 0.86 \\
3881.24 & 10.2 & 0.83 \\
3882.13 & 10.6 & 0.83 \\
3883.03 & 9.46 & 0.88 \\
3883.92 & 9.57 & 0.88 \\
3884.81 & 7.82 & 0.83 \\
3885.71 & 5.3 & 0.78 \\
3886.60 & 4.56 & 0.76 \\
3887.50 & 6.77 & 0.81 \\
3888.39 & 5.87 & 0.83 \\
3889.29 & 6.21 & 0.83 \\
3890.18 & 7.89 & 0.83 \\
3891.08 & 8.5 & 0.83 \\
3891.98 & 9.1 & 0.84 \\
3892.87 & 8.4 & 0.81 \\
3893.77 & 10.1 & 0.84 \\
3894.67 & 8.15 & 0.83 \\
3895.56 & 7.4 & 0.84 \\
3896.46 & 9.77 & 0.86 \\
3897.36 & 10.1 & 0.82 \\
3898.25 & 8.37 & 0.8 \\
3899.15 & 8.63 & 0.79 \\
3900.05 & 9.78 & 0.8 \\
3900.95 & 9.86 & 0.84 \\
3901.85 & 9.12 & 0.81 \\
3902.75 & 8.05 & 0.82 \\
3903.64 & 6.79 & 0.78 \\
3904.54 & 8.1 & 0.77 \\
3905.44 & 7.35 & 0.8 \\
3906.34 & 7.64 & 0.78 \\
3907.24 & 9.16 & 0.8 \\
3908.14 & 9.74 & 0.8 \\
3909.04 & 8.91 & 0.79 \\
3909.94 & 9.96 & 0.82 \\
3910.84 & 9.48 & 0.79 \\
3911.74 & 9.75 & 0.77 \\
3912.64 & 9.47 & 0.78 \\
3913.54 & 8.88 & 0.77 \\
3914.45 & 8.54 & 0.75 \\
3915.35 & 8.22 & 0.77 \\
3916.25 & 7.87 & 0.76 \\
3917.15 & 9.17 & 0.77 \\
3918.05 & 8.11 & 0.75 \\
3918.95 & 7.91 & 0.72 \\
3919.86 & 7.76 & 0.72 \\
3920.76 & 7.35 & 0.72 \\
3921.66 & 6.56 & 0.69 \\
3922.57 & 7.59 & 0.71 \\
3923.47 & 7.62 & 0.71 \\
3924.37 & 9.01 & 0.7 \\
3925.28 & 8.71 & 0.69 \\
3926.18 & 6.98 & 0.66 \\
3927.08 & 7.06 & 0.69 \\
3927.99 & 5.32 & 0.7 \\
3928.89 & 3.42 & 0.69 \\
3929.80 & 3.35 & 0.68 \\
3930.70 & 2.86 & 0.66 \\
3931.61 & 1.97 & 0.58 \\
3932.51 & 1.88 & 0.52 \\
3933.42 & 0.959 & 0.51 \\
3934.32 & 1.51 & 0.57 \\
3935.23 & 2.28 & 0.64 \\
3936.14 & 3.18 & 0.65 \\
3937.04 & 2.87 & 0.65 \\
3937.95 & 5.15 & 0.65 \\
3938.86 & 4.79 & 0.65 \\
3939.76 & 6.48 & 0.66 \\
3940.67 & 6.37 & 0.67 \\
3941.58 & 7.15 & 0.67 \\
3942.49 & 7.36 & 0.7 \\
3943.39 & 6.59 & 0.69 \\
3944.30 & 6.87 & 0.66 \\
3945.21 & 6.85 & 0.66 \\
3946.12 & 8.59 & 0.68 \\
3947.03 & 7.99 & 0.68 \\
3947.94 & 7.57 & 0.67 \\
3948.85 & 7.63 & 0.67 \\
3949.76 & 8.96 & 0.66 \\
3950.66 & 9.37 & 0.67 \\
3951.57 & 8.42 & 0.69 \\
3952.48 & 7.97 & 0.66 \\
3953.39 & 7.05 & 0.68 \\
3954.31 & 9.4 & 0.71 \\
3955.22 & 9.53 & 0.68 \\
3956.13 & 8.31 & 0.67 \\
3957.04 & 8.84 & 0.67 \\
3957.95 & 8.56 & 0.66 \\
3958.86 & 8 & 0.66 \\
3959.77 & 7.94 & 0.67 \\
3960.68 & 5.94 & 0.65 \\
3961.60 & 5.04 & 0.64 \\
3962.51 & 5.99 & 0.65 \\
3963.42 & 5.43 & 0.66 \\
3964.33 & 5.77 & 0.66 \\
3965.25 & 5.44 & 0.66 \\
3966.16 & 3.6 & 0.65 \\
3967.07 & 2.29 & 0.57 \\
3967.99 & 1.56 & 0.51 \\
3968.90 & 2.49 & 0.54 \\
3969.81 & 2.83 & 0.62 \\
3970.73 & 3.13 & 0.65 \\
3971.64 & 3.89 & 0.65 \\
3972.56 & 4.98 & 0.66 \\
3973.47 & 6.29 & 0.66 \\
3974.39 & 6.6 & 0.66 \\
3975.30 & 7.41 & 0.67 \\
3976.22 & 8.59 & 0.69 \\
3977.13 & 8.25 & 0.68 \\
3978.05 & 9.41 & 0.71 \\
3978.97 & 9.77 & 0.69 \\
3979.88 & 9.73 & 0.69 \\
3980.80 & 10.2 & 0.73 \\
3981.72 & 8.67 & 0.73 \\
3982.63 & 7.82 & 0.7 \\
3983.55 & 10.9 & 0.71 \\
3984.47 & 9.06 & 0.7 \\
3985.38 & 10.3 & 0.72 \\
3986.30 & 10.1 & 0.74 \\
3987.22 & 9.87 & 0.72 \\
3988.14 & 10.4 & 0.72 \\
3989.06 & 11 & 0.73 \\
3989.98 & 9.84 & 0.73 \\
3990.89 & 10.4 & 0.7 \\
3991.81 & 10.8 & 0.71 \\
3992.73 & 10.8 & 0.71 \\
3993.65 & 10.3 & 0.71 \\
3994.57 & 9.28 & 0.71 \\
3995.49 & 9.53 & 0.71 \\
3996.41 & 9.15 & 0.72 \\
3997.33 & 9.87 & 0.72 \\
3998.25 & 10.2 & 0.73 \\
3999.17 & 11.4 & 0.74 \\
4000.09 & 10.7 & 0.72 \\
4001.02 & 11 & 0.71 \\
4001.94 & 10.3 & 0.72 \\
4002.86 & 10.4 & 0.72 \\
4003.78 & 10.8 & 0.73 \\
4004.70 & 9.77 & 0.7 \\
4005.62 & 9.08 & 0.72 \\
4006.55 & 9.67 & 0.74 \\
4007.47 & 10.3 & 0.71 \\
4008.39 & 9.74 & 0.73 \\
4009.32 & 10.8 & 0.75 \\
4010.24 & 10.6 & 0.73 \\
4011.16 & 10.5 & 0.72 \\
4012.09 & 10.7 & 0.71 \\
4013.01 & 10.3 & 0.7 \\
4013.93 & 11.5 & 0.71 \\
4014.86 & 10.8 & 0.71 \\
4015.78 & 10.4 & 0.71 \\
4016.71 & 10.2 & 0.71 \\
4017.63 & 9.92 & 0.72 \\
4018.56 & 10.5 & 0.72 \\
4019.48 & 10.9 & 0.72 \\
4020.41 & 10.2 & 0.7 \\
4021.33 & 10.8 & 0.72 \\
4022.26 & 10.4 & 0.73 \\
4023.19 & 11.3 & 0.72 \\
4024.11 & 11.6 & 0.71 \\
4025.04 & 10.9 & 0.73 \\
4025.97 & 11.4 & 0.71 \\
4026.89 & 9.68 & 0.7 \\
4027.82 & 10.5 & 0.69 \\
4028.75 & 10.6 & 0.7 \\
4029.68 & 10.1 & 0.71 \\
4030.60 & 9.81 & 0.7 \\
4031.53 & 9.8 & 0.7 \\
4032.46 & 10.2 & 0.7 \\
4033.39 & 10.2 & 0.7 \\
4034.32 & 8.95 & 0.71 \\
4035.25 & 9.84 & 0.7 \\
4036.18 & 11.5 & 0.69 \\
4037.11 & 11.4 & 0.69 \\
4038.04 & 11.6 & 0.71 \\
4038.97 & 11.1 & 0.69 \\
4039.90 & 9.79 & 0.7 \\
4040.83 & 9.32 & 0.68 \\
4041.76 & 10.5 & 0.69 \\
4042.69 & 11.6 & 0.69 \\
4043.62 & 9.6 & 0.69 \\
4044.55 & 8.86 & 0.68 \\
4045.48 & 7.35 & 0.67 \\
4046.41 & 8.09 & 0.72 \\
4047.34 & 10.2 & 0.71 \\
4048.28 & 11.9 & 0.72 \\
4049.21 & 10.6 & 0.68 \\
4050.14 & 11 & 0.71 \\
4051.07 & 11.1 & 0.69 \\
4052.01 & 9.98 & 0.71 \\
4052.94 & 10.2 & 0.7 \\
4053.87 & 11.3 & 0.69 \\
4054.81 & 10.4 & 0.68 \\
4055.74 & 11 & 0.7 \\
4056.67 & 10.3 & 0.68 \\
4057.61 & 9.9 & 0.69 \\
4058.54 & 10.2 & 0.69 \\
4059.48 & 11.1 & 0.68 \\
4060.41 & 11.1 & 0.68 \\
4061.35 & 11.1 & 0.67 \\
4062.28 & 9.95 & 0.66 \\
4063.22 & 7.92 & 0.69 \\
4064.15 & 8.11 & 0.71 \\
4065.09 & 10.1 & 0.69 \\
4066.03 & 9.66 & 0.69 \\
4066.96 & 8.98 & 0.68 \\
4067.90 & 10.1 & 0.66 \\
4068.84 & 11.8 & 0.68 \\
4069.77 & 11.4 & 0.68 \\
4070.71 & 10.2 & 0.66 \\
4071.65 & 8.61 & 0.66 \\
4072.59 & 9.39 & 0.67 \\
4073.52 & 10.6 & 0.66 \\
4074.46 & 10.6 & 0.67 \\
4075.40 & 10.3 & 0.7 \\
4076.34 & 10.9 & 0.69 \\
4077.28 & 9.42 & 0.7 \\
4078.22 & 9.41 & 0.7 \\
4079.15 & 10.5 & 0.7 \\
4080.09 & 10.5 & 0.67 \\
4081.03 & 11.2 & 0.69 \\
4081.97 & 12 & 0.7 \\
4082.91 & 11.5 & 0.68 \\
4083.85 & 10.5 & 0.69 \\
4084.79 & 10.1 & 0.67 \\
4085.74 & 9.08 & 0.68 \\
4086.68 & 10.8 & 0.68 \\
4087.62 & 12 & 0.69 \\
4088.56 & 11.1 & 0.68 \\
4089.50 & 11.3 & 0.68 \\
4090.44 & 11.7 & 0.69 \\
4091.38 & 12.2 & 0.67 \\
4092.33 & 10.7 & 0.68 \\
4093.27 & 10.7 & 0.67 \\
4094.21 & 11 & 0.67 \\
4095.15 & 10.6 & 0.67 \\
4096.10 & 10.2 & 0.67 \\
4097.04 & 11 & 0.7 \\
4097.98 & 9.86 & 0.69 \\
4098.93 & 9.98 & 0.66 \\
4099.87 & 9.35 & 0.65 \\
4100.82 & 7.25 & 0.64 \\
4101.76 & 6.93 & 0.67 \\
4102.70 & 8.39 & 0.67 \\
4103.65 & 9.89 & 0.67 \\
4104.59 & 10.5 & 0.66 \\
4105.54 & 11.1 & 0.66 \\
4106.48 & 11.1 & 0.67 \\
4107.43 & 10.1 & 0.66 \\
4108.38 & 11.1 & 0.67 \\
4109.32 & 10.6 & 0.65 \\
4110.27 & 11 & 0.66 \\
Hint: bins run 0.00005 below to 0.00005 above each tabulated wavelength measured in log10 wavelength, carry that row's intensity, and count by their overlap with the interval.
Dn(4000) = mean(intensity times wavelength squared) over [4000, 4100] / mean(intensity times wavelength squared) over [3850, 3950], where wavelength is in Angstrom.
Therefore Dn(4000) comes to 1.42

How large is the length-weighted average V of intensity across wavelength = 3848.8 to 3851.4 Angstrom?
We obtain 9.61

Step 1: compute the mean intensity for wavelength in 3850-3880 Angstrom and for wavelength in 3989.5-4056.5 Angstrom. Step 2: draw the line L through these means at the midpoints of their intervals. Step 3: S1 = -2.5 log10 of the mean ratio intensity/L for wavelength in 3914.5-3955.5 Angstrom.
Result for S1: 0.455 mag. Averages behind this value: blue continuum 9.36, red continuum 10.4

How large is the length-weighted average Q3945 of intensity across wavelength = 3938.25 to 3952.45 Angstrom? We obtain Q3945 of 7.4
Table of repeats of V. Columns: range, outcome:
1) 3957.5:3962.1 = 7.08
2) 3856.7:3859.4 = 8.6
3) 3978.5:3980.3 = 9.76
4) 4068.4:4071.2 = 11.1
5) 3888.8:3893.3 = 8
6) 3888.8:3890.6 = 7.02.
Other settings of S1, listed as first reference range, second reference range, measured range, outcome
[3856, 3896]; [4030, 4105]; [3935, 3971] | 0.43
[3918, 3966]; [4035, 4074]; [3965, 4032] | -0.10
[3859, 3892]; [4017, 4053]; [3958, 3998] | 0.26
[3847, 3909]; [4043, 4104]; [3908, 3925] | 0.09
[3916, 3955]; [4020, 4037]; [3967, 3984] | 0.22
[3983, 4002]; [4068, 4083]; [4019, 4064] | 0.00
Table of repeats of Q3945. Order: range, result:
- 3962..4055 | 9.37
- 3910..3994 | 7.1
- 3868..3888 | 8.61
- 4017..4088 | 10.3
